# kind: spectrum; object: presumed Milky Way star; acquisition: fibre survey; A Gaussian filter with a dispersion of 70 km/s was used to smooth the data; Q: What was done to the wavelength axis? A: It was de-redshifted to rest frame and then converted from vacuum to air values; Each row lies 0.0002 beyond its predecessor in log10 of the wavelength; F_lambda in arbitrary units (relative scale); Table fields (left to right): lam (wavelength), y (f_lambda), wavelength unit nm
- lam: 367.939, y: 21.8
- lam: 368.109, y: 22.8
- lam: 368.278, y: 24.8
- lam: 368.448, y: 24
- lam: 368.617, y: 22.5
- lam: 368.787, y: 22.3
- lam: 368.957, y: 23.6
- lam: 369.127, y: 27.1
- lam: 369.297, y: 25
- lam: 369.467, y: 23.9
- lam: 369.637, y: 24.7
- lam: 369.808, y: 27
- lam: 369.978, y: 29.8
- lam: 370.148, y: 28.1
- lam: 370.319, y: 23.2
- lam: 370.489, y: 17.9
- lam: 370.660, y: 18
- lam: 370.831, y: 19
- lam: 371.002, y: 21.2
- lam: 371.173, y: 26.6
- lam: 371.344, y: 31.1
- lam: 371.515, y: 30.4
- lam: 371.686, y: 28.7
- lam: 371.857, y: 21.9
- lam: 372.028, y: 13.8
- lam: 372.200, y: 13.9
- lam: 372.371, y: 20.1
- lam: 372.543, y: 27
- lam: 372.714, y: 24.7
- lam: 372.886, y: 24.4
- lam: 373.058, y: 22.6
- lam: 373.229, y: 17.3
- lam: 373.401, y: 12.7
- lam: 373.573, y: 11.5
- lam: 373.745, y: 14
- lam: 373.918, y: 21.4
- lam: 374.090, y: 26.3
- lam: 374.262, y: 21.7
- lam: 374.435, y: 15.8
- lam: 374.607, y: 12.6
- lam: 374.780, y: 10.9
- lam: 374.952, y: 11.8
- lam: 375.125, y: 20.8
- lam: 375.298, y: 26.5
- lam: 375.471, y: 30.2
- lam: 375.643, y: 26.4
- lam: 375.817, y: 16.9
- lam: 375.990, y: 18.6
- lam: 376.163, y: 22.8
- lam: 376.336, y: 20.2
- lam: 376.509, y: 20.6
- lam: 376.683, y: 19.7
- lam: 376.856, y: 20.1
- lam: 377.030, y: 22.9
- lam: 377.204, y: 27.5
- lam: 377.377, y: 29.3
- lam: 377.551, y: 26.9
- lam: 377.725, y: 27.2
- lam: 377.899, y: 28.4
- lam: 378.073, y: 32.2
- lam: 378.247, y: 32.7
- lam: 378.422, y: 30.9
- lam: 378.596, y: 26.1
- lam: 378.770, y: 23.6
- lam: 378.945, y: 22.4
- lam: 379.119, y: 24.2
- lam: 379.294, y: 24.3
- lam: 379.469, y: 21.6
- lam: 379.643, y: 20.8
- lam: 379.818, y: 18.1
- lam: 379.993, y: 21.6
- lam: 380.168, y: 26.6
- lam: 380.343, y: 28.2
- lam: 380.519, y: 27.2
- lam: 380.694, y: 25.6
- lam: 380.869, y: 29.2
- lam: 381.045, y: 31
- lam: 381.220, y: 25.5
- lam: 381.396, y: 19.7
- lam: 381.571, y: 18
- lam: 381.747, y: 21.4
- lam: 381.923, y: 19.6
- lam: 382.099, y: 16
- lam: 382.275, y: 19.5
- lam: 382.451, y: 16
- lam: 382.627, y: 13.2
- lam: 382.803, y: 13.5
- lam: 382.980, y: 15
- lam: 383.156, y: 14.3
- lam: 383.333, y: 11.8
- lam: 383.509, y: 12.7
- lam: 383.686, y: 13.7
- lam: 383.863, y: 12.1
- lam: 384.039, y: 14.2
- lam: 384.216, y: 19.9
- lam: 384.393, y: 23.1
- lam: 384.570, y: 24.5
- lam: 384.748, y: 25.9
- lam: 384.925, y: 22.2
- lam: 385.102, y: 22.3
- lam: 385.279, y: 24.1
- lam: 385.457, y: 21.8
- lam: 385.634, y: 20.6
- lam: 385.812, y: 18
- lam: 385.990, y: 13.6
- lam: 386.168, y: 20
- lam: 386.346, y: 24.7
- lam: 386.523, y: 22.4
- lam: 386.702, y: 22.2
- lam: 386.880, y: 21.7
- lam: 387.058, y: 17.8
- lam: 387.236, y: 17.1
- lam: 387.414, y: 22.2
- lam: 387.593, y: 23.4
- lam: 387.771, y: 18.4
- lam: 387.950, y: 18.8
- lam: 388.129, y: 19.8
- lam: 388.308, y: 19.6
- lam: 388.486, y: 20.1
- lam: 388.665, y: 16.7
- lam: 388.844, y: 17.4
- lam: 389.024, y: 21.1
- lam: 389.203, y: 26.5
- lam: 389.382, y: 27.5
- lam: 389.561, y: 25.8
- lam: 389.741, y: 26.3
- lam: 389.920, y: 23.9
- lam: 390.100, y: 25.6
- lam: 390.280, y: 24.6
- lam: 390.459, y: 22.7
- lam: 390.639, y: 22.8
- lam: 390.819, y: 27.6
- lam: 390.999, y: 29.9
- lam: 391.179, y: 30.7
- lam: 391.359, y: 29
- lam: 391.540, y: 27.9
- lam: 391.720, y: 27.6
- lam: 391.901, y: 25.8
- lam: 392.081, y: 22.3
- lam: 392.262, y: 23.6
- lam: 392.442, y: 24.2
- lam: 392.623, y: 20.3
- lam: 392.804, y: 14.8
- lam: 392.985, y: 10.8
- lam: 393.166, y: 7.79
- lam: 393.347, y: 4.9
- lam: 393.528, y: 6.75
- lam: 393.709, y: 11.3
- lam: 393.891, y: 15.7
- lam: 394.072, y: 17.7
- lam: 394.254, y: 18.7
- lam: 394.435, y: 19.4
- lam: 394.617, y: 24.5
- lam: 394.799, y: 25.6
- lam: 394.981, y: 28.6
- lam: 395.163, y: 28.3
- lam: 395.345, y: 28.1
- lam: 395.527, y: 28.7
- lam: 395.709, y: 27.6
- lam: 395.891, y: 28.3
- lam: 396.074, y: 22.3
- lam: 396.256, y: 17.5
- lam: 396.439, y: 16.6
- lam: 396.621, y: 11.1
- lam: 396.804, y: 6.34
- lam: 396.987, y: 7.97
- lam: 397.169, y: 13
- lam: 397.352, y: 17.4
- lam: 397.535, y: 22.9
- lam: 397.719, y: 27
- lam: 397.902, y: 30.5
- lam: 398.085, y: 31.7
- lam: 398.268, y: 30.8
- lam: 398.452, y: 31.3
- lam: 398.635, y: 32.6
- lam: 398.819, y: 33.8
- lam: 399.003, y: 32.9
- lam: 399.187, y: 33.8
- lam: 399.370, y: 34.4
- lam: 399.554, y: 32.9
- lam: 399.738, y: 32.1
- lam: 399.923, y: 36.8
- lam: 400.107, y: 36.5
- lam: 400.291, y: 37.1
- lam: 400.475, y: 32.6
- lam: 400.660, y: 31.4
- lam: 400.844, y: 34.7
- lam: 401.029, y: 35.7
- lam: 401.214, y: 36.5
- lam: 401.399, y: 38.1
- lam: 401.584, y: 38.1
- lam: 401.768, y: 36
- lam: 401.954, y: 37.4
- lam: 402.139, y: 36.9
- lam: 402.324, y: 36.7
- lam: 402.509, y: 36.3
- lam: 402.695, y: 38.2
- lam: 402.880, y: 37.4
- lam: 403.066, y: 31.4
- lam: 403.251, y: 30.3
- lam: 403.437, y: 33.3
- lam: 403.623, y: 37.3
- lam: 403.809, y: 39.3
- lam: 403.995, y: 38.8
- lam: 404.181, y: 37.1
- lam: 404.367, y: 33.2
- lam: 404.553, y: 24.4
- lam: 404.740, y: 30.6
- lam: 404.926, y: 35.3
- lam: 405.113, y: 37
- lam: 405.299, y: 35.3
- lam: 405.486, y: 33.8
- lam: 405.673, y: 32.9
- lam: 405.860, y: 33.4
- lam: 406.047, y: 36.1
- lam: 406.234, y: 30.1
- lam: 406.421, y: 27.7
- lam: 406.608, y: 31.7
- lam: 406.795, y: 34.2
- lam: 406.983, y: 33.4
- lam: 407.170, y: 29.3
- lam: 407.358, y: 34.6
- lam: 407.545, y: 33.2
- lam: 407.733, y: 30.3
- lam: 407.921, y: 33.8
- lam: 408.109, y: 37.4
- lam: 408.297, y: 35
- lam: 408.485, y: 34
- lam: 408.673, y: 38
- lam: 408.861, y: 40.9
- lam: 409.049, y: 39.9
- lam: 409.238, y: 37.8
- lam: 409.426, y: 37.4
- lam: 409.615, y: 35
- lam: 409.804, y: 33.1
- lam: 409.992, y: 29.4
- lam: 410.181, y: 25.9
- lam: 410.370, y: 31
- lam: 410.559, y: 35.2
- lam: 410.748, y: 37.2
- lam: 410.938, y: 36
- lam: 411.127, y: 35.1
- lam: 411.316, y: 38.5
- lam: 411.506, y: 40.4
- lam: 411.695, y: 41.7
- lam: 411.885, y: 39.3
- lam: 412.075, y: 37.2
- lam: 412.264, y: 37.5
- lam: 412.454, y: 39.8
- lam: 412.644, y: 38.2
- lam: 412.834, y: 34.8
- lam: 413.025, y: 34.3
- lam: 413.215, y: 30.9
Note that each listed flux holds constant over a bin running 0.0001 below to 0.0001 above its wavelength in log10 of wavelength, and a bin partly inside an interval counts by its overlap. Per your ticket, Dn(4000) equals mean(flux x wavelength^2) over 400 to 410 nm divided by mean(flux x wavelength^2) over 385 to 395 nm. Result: 1.78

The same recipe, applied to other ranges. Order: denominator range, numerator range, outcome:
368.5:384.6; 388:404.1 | 1.35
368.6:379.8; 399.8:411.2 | 1.79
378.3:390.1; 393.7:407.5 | 1.55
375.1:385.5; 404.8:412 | 1.81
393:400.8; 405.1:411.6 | 1.50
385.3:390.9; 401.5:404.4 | 1.80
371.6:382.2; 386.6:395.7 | 1.04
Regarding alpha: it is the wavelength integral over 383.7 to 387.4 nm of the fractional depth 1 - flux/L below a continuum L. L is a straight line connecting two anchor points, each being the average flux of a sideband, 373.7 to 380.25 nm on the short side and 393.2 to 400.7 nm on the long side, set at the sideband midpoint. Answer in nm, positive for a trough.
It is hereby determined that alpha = 0.50 nm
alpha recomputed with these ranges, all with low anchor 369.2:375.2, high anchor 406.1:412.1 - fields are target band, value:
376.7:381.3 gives -0.43 nm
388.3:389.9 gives 0.28 nm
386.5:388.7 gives 0.56 nm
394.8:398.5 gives 0.91 nm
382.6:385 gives 0.81 nm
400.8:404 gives -0.39 nm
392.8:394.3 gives 0.90 nm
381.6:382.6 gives 0.27 nm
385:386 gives 0.21 nm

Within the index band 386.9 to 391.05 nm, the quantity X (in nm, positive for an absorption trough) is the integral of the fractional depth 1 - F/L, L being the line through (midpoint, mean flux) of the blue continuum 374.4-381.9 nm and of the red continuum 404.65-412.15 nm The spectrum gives 0.78 nm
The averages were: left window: 23.5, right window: 34.7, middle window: 22.3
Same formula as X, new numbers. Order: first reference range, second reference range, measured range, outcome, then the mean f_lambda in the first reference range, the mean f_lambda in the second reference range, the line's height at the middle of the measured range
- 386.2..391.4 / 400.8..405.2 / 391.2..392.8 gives 0.06 nm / 22.9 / 35.4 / 25.7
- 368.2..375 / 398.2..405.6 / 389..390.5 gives 0.22 nm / 21.6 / 34.7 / 29.5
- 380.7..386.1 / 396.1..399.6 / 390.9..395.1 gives 0.40 nm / 19.2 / 24.3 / 22.6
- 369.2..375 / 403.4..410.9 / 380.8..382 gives 0.06 nm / 21.2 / 34.1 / 24.6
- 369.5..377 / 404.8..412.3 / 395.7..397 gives 0.56 nm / 21.3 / 34.8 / 30.1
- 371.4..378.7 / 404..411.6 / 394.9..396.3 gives 0.15 nm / 22.2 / 34.2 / 29.7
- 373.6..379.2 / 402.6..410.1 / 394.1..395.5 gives 0.25 nm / 22.8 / 34.3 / 29.8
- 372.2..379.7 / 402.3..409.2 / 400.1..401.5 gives -0.13 nm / 22.2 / 34.4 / 32.4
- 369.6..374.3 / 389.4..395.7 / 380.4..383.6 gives 0.39 nm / 22.1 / 22.2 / 22.2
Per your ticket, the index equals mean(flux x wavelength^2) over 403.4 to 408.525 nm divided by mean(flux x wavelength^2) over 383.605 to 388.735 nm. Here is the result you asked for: 1.9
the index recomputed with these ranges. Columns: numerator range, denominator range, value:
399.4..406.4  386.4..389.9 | 1.75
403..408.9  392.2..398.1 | 1.85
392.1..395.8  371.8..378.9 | 0.98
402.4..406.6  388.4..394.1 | 1.71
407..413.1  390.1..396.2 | 1.75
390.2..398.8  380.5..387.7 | 1.17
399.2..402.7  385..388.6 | 1.87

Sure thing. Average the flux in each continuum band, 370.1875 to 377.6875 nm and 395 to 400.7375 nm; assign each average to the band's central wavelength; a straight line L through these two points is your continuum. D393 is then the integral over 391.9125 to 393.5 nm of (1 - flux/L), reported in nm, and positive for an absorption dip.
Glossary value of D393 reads 0.59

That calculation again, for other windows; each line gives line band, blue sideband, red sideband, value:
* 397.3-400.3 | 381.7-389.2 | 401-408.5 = -0.18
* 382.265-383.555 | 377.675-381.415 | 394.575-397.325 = 0.55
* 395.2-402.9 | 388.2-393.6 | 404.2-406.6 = -0.42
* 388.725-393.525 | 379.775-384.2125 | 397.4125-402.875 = 0.74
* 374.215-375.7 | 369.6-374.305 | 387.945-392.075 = 0.20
